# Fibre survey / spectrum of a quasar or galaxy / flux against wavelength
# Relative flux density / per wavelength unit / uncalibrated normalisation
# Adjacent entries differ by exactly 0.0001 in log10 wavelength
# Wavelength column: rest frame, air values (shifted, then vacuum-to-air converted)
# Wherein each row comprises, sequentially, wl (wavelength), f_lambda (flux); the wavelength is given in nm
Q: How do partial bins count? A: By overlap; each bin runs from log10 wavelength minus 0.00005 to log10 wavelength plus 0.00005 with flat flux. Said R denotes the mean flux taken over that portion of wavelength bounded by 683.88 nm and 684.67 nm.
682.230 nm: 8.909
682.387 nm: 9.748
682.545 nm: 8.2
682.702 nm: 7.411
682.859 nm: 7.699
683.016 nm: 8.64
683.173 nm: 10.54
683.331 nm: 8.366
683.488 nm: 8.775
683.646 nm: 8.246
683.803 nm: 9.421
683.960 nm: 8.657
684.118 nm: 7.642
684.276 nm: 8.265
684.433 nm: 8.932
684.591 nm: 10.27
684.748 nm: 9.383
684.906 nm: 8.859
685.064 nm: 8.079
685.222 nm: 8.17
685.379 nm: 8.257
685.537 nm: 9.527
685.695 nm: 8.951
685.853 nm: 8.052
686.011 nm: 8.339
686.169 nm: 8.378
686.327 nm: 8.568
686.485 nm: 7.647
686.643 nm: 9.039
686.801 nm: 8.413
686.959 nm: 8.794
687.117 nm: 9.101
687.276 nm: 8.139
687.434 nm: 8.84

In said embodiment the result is 8.76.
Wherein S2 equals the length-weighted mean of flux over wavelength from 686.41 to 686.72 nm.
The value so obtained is 8.35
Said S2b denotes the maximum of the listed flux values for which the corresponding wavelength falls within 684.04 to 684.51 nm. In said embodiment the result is 8.932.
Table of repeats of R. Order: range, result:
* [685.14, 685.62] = 8.66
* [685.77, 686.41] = 8.33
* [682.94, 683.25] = 9.6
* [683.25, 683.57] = 8.55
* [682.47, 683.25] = 8.51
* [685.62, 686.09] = 8.44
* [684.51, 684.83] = 9.81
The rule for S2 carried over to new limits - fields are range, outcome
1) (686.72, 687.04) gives 8.62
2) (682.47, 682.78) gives 7.81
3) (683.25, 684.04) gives 8.69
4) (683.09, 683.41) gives 9.44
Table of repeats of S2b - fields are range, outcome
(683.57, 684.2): 9.421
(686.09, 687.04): 9.039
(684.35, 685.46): 10.27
